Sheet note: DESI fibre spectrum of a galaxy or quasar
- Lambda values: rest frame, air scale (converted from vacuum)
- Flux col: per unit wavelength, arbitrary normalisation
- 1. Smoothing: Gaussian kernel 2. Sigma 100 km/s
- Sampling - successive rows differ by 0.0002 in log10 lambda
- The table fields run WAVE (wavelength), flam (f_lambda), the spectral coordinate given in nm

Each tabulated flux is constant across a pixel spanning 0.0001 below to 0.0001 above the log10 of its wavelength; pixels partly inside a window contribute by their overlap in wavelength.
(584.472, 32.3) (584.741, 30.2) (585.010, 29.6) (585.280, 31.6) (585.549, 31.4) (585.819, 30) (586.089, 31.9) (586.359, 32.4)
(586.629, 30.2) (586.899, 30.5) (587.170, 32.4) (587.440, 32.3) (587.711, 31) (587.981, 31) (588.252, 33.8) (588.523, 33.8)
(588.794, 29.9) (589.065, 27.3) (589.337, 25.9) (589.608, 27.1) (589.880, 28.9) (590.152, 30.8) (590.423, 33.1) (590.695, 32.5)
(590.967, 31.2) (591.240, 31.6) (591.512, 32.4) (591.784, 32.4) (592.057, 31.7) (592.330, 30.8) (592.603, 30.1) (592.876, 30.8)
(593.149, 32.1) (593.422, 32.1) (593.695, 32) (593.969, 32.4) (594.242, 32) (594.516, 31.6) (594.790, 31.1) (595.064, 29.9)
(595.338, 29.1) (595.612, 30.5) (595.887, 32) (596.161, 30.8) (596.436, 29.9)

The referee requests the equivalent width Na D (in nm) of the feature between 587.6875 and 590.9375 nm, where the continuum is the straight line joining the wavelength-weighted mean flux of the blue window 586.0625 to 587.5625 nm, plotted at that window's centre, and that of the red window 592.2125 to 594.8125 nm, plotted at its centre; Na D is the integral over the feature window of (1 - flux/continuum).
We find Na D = 0.117 nm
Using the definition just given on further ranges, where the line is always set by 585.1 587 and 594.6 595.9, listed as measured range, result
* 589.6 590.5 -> 0.02 nm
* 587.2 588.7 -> -0.07 nm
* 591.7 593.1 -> -0.02 nm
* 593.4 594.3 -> -0.05 nm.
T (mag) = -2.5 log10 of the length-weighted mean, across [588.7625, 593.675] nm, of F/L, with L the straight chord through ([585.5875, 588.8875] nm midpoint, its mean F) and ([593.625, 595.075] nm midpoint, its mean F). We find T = 0.03 mag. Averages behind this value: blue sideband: 31.6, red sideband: 31.6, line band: 30.6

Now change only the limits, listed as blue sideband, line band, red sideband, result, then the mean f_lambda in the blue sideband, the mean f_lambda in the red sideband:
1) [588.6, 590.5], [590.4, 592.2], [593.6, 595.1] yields -0.07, 29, 31.6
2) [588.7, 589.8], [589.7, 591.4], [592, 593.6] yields -0.09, 27.5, 31.3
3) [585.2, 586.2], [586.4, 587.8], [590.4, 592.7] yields 0.00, 31.2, 31.7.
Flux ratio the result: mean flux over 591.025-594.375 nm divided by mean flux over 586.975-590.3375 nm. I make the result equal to 1.04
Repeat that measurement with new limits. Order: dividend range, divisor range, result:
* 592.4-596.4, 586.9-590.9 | 1.01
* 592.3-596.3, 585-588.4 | 0.99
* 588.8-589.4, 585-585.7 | 0.88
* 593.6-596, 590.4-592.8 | 0.98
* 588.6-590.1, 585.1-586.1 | 0.91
